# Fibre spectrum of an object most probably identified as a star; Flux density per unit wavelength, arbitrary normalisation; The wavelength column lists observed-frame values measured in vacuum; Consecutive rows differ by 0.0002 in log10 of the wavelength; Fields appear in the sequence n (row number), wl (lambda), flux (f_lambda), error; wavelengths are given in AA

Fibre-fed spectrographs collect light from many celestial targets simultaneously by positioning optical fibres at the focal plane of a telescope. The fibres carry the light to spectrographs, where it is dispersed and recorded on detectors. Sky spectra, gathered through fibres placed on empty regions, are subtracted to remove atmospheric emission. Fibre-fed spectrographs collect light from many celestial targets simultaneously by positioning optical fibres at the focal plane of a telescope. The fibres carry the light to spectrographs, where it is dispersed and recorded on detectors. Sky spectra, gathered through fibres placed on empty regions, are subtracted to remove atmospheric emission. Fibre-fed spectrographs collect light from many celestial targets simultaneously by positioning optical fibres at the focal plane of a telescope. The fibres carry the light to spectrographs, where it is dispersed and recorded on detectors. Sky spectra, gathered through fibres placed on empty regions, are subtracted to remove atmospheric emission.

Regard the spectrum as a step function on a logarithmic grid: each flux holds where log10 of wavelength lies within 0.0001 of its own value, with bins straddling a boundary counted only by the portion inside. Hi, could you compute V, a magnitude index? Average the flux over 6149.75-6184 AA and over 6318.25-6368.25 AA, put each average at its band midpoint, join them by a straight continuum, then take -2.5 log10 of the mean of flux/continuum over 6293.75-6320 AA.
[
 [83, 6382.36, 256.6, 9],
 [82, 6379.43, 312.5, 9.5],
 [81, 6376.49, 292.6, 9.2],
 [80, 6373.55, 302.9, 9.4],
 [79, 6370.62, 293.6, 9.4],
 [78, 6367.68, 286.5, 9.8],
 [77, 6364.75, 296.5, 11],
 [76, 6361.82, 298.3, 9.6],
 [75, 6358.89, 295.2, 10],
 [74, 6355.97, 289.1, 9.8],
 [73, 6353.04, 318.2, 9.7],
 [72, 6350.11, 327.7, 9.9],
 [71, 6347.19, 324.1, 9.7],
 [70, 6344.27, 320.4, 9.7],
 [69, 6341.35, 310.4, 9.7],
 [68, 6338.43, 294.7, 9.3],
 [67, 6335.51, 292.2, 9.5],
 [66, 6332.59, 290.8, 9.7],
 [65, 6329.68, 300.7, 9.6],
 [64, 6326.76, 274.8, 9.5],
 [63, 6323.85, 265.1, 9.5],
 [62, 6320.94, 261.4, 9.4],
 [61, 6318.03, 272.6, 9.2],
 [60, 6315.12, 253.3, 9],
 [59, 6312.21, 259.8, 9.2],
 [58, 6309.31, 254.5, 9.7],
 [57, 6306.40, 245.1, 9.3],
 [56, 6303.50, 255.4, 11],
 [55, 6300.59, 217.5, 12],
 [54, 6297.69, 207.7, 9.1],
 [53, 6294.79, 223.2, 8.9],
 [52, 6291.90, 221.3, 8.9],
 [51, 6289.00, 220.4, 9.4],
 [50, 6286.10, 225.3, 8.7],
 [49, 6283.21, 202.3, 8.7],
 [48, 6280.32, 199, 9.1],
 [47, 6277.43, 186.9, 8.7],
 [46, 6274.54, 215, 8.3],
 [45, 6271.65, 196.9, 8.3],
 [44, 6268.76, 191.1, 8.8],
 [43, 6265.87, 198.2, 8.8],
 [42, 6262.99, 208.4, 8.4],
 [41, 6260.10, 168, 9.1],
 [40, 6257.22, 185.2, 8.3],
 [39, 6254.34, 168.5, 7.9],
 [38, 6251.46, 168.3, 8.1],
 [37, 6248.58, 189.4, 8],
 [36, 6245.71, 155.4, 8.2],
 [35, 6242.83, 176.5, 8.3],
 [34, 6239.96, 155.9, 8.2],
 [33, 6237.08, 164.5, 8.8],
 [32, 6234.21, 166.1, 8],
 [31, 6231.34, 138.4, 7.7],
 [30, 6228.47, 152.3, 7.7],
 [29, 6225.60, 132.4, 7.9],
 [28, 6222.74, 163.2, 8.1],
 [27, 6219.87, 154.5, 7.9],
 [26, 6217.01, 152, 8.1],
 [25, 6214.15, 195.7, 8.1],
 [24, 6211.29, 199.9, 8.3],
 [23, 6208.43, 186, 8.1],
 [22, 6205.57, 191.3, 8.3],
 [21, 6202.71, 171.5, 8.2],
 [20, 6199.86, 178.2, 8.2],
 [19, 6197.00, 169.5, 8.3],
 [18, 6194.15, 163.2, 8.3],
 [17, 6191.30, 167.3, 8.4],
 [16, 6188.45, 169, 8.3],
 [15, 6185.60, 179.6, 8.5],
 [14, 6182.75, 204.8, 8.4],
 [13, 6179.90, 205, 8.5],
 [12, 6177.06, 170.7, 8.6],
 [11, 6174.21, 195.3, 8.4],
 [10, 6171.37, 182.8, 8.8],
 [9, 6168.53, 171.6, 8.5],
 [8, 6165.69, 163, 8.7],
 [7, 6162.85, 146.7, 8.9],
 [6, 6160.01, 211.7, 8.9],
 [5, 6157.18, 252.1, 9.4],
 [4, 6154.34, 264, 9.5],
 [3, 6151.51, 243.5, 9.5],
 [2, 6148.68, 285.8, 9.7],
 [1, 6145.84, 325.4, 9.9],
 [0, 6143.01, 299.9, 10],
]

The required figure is 0.14 mag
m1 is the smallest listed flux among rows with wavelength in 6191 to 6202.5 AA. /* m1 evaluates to 163.2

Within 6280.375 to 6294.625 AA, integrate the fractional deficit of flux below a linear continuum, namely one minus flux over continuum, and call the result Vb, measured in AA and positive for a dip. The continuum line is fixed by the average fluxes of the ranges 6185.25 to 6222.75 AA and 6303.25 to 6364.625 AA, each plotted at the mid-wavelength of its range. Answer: 1.8 AA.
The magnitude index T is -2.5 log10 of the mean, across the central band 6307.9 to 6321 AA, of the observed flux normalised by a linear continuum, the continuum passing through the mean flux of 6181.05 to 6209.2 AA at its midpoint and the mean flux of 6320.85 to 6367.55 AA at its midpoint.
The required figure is 0.06 mag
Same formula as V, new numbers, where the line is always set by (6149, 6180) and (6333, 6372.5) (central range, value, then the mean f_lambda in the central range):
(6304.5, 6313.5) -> 0.109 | 253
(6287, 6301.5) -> 0.239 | 218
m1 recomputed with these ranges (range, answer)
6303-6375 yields 245.1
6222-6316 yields 132.4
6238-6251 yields 155.4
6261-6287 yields 186.9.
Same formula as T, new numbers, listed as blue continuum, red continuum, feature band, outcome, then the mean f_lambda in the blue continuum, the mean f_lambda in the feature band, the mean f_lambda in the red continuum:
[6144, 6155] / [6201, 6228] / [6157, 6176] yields 0.34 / 281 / 185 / 171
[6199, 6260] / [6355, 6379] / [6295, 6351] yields -0.07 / 169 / 274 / 295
